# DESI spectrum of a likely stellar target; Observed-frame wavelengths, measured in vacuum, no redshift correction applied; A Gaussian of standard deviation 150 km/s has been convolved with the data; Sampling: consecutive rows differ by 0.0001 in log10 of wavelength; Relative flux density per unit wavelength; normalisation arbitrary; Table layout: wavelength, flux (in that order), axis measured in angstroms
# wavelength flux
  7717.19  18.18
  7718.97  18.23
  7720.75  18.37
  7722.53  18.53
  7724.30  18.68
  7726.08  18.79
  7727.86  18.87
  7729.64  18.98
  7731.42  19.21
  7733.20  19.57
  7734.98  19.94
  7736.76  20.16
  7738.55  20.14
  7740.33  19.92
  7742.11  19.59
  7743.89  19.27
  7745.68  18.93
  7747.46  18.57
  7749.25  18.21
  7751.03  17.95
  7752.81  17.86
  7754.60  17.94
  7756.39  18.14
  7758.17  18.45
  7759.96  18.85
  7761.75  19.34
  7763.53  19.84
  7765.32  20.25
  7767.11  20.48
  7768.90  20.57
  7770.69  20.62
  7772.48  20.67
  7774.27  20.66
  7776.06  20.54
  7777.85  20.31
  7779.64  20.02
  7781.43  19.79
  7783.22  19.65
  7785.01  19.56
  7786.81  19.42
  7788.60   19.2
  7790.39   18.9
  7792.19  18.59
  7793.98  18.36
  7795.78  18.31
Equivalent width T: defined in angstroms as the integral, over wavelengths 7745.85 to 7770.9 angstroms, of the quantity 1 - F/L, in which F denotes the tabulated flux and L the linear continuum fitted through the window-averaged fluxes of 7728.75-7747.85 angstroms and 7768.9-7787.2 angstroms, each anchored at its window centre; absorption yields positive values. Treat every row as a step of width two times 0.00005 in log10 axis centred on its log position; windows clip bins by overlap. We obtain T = 1.02 angstroms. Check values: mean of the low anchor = 19.5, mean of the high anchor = 20.2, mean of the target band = 19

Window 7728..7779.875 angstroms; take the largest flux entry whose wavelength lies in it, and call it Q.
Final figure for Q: 20.67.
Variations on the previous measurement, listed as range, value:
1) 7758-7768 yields 20.48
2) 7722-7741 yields 20.16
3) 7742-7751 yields 19.59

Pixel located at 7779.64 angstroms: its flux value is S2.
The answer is 20.02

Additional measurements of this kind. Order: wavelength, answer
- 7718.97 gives 18.23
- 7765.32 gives 20.25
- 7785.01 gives 19.56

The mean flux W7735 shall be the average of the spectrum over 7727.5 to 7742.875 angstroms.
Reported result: 19.6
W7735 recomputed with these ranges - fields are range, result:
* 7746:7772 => 19.1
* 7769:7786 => 20.2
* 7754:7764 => 18.7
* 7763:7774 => 20.4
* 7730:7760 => 19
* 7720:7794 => 19.3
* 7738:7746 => 19.6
